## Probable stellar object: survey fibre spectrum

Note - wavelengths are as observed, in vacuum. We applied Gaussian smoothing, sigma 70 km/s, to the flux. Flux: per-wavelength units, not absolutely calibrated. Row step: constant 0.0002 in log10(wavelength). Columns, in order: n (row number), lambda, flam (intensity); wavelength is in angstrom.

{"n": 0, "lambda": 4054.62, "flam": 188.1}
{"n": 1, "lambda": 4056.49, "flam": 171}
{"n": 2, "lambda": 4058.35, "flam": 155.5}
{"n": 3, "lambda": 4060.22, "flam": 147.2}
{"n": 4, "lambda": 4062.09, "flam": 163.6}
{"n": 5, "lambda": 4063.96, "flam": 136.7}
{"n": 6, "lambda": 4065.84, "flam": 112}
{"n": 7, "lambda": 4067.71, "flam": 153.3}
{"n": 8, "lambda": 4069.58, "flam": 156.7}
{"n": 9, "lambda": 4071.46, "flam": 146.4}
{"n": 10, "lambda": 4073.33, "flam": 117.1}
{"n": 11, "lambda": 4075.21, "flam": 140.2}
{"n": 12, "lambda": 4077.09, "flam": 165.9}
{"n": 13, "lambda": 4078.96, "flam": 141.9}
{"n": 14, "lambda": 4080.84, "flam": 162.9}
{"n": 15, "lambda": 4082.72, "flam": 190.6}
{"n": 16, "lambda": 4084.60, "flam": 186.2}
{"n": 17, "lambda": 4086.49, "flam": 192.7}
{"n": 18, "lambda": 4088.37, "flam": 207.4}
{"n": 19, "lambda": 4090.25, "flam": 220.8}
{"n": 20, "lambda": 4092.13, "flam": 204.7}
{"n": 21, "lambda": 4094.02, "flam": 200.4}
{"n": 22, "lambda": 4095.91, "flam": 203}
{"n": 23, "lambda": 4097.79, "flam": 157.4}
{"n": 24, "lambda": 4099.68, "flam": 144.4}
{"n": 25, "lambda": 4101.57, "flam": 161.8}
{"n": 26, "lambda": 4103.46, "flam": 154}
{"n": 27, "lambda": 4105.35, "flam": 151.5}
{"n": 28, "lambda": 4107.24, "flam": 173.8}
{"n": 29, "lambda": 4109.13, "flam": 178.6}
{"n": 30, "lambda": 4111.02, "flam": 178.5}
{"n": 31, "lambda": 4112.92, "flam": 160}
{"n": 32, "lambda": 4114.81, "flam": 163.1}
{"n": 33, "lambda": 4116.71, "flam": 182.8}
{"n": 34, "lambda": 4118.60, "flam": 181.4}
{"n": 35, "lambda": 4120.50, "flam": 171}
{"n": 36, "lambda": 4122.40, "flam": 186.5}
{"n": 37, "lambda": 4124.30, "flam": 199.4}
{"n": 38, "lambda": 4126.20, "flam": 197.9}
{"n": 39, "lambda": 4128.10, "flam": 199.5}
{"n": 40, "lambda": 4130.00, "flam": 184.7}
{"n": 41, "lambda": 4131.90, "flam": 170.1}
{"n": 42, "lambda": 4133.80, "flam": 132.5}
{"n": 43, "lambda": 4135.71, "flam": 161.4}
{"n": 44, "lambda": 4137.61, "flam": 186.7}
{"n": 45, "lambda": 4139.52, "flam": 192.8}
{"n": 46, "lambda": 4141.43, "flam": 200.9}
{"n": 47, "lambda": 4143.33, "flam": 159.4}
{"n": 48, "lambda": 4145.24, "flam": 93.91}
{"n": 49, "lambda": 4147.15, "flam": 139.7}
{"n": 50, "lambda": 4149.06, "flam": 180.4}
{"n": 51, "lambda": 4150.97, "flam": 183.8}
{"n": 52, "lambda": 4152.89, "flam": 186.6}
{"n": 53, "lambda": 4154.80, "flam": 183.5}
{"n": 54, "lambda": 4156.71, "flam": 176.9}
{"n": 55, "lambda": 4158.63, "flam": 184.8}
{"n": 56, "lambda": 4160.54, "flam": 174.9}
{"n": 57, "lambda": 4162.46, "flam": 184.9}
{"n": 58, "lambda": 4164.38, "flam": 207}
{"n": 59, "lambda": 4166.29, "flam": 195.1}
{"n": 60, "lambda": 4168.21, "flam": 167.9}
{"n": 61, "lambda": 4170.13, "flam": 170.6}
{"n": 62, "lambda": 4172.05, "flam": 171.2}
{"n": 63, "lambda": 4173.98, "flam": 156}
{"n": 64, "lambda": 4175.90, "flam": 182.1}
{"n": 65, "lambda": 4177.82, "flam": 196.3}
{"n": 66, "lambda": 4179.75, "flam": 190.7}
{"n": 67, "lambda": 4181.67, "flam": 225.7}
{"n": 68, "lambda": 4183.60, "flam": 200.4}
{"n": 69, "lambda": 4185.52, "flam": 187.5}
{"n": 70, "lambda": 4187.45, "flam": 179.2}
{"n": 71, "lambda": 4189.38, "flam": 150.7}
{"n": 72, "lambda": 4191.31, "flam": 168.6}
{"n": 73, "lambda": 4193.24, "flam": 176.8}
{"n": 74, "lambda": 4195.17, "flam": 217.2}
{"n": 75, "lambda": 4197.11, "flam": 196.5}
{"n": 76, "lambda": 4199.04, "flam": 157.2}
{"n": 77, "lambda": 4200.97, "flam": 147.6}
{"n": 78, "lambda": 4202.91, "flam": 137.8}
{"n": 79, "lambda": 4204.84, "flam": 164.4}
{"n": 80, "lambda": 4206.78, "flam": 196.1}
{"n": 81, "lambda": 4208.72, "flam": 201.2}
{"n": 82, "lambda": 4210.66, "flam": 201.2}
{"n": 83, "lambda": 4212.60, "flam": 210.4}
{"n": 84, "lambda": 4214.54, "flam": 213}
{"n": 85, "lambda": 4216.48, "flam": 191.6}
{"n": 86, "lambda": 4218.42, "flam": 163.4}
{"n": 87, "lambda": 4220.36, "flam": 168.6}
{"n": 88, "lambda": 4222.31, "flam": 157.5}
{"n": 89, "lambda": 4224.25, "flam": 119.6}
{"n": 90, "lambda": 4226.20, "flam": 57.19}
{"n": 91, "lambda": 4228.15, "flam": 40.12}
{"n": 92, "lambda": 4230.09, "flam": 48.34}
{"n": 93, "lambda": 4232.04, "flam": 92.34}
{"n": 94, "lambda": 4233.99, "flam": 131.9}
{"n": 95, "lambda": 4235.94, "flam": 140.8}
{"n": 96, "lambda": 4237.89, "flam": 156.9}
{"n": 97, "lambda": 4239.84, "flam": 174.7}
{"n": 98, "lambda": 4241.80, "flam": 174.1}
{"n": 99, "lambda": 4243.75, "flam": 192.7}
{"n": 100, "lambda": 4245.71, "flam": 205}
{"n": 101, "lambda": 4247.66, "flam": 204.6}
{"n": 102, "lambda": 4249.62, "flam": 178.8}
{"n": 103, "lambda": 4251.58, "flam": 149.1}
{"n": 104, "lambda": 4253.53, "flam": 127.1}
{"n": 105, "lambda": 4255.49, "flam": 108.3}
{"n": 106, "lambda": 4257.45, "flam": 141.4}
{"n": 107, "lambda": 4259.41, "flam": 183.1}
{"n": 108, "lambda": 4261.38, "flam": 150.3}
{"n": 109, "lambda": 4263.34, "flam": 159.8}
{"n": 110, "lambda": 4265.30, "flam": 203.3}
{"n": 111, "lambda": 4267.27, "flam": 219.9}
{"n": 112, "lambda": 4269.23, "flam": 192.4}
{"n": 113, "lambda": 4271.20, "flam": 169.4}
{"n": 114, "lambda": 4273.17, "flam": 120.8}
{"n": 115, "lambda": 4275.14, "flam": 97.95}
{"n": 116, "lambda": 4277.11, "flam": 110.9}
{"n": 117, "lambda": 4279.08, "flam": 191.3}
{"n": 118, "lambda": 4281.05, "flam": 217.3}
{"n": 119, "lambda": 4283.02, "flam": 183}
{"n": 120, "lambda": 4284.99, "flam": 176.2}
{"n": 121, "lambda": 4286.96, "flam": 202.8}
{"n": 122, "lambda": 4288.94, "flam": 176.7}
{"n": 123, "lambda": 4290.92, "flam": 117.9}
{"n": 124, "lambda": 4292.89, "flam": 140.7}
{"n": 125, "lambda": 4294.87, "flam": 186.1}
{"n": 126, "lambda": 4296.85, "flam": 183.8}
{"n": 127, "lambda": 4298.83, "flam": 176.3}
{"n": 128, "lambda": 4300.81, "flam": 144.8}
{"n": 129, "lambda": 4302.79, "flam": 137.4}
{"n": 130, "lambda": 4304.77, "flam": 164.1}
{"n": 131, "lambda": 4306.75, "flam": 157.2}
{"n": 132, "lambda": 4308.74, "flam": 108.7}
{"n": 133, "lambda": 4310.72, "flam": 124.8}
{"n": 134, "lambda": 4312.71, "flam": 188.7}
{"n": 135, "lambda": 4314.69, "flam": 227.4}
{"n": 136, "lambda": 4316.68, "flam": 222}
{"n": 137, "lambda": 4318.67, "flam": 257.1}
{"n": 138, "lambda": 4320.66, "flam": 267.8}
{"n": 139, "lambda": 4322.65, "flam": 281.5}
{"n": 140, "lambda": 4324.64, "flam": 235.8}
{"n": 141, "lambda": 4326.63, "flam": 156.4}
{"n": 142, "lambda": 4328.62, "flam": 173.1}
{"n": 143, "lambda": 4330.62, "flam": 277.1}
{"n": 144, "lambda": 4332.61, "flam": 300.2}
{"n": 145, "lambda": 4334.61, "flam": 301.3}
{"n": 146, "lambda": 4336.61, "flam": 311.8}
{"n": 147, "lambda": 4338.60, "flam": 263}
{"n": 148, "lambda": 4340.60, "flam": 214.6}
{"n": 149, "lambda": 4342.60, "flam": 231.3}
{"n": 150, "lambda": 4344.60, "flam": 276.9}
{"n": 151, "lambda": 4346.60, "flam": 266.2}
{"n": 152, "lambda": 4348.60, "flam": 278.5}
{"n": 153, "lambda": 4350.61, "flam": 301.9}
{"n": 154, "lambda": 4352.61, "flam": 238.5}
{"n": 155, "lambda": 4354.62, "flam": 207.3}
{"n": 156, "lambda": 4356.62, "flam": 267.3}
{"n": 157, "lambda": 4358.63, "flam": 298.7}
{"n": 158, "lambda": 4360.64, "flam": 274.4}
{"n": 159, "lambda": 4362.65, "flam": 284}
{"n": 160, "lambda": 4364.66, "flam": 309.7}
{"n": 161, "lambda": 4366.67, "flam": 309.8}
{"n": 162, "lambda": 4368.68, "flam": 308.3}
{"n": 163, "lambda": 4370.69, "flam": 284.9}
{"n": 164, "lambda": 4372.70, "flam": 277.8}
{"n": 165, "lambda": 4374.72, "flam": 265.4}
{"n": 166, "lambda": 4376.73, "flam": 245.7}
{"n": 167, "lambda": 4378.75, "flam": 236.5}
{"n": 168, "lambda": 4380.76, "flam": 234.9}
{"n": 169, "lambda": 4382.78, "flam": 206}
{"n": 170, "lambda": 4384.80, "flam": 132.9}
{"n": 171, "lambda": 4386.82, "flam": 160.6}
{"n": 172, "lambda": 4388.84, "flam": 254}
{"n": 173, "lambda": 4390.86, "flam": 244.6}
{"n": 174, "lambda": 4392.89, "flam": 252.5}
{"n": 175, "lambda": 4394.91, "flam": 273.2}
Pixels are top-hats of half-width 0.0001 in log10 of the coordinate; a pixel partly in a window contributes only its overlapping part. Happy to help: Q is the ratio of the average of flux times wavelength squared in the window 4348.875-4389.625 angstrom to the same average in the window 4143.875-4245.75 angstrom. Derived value 1.66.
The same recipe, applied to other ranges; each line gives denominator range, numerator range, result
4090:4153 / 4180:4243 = 0.97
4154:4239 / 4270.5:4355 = 1.30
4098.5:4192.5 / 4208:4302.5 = 0.95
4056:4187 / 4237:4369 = 1.29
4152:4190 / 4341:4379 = 1.61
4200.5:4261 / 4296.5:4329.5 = 1.27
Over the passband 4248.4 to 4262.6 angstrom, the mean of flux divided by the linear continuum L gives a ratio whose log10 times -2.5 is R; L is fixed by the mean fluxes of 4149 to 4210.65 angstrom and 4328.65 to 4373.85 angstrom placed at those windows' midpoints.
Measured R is 0.43 mag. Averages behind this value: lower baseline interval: 182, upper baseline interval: 274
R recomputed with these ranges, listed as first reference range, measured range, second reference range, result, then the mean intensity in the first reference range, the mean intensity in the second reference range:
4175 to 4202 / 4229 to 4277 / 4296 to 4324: 0.21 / 184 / 189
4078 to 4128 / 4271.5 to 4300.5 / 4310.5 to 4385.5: 0.40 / 179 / 253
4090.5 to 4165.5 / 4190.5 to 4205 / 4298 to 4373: 0.15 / 176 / 240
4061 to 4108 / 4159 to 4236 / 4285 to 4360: 0.14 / 166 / 218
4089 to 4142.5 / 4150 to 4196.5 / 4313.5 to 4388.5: 0.07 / 179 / 254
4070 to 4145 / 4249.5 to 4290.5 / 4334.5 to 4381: 0.40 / 174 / 270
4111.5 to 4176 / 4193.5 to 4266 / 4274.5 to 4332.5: 0.14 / 175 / 185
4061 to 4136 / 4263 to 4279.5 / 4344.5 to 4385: 0.39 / 170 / 264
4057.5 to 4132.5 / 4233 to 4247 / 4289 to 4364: 0.20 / 170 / 223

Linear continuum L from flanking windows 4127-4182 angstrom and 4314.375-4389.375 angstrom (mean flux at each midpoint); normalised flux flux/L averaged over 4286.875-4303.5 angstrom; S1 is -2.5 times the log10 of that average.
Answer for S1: 0.394 mag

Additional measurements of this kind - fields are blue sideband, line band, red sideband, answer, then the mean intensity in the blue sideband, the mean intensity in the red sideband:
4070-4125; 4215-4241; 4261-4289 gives 0.32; 173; 172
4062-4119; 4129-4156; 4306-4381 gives 0.10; 167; 250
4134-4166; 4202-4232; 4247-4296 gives 0.13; 174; 164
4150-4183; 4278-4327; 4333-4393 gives 0.26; 185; 258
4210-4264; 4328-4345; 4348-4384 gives -0.09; 151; 267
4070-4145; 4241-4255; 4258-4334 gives 0.05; 174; 184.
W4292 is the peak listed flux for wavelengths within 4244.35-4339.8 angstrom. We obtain 311.8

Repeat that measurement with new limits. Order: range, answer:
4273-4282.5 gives 217.3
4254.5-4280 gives 219.9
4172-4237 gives 225.7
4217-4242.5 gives 174.7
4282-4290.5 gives 202.8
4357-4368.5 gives 309.8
